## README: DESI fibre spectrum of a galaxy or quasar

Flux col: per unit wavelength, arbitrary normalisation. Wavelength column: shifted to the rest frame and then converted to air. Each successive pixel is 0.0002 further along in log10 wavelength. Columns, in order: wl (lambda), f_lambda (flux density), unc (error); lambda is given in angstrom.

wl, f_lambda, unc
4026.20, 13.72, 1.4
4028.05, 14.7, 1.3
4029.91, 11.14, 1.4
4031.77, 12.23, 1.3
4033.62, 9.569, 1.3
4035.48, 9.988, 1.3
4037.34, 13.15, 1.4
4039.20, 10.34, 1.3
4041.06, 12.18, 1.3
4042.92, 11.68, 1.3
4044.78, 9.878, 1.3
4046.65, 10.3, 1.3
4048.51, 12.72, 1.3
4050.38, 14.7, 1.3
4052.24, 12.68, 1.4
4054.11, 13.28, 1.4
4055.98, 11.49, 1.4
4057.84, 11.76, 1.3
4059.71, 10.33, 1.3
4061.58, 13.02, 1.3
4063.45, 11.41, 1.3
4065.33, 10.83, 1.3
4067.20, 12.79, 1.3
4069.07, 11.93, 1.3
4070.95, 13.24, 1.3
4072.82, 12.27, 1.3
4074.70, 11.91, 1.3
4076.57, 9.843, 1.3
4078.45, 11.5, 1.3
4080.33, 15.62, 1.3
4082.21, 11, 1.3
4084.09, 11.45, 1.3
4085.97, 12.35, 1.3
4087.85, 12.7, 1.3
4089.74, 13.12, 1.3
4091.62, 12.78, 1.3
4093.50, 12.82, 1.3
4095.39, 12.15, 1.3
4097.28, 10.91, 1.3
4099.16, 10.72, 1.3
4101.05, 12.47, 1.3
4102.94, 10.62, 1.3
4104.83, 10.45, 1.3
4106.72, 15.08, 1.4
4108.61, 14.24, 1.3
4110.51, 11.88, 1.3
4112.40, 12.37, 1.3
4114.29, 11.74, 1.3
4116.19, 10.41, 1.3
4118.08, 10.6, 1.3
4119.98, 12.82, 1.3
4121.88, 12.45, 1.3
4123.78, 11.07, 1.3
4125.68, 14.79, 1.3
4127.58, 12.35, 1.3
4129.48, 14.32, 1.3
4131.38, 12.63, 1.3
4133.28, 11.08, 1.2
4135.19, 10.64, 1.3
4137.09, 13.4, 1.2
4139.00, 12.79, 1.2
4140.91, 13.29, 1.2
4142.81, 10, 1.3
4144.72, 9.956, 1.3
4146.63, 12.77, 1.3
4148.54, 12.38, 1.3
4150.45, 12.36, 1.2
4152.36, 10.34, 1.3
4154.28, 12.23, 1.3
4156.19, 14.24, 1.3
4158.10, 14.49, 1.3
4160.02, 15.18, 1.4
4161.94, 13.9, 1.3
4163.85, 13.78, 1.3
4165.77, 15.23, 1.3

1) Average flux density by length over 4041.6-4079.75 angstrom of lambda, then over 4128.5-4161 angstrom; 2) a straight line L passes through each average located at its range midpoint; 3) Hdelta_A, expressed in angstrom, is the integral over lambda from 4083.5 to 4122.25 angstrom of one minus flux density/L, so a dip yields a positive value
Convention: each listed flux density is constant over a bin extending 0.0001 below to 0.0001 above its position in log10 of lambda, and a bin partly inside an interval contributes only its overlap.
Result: 0.30 angstrom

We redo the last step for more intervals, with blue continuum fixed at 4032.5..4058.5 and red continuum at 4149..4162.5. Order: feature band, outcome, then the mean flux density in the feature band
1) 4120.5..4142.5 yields 0.5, 12.5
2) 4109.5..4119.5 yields 0.9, 11.5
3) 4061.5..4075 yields -0.1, 12.1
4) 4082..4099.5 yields 0.3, 12.1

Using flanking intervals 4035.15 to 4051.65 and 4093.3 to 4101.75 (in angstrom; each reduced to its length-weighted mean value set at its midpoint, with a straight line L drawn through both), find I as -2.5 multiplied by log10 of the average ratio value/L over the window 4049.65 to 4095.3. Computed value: -0.05 mag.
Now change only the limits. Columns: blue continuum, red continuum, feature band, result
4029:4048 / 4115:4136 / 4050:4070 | -0.07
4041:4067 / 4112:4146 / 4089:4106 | 0.01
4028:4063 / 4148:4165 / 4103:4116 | 0.02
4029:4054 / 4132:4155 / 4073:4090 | -0.04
